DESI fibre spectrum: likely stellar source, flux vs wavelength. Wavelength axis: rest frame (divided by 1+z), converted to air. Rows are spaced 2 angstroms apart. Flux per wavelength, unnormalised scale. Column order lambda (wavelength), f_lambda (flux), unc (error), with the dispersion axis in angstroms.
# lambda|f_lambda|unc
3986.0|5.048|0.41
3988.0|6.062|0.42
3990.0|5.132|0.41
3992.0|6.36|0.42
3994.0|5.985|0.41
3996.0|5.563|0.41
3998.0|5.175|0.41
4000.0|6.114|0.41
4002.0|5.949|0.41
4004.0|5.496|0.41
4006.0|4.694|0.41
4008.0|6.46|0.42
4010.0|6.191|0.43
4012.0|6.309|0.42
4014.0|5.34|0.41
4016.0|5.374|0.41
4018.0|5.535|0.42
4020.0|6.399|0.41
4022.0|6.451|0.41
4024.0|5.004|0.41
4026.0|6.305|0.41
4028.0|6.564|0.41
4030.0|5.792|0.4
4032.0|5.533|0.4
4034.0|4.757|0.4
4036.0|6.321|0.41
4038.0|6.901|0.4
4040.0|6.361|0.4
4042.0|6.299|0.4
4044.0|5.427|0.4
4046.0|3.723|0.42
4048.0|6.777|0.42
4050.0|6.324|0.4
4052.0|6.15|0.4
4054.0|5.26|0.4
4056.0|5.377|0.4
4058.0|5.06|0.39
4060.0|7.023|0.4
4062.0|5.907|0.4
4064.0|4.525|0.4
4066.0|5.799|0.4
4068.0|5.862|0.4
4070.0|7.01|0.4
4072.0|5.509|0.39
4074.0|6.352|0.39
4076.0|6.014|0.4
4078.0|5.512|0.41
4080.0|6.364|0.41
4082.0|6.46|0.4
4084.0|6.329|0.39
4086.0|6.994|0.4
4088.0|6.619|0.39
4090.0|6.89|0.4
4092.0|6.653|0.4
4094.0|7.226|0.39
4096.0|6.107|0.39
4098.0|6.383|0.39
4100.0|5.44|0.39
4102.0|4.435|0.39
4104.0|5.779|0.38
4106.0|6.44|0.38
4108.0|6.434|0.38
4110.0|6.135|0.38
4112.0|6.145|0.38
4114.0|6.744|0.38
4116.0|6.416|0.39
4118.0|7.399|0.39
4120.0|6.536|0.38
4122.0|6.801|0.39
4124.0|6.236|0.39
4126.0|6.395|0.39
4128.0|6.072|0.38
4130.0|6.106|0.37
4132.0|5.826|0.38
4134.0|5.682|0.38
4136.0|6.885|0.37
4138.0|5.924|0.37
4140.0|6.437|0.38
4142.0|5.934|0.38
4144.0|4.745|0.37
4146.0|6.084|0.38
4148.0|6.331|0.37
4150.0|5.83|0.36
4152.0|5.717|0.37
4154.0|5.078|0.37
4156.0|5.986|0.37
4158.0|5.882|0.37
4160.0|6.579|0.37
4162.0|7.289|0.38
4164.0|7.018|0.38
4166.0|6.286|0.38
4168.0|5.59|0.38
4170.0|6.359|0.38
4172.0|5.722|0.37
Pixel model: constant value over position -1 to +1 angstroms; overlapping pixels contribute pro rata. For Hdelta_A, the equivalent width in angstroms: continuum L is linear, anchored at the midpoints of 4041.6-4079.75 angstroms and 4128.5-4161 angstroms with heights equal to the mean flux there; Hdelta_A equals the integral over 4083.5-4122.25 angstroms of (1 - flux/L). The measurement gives -3.5 angstroms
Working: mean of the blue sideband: 5.79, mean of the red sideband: 5.94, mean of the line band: 6.39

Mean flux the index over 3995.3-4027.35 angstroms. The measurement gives 5.78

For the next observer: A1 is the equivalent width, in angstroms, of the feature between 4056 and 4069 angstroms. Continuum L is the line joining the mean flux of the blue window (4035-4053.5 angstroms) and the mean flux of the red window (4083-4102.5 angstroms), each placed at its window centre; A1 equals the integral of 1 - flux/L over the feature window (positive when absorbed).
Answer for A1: 1.0 angstroms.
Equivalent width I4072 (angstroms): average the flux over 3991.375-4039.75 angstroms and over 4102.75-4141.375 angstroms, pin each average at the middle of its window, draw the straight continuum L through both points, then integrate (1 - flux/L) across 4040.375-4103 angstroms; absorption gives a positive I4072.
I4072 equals 1.1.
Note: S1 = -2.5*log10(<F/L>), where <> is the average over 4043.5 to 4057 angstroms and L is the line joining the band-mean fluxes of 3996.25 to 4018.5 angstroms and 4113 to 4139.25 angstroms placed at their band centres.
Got 0.07 mag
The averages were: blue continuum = 5.69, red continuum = 6.39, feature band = 5.58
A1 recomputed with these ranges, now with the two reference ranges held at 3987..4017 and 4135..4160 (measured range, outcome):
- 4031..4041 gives -0.3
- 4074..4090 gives -1.4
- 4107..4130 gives -2.2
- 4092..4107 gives -0.4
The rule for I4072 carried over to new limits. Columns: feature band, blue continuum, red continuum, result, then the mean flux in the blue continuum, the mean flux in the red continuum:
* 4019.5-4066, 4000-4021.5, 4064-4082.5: 0.6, 5.81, 6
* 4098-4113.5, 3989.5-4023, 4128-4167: 0.3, 5.81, 6.08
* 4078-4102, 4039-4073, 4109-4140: -1.2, 5.79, 6.36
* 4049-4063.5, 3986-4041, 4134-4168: 0.2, 5.84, 6.1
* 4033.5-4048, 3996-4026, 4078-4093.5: 0.7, 5.76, 6.56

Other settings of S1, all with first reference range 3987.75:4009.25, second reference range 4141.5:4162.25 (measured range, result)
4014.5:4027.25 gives -0.017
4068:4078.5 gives -0.051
